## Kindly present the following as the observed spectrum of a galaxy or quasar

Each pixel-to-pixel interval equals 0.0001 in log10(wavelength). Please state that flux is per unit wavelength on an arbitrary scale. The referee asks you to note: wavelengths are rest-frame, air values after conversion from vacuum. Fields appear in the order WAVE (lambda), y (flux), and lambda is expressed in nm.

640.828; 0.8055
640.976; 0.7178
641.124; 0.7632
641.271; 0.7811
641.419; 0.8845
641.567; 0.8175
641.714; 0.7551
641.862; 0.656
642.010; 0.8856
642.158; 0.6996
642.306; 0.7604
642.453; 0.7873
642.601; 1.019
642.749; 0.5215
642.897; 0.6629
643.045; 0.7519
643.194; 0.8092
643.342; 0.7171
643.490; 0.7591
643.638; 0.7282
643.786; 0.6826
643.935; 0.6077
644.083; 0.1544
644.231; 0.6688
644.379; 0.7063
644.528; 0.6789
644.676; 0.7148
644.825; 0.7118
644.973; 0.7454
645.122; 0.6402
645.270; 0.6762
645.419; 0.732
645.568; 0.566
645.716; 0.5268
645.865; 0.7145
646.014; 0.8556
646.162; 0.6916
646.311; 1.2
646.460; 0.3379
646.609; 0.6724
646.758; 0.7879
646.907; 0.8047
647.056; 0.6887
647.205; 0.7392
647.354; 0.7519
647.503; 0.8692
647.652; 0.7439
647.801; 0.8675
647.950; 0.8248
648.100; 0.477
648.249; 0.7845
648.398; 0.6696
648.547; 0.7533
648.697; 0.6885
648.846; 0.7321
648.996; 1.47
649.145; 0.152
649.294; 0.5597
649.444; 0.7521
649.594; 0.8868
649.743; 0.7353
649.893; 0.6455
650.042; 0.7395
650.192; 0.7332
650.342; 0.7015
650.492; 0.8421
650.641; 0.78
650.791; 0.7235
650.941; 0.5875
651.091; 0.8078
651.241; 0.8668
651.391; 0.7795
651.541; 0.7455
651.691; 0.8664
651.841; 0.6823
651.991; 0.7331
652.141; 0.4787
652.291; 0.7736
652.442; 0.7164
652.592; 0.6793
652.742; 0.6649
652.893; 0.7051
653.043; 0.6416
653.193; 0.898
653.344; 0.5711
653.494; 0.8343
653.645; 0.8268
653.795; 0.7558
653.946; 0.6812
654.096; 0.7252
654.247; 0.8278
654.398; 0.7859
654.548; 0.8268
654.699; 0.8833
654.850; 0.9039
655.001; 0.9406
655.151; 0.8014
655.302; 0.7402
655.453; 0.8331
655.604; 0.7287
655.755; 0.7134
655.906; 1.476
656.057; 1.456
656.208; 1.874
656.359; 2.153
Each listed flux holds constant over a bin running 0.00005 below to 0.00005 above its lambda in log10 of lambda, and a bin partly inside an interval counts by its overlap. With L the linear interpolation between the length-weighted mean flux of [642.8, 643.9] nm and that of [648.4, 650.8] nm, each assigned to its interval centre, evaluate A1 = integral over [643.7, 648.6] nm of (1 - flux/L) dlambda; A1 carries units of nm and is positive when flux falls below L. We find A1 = 0.22 nm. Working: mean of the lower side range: 0.721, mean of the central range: 0.698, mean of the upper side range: 0.742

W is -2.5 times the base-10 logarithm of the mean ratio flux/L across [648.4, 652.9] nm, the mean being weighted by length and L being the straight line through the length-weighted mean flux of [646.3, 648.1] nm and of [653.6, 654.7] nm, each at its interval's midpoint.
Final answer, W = 0.05 mag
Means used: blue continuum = 0.746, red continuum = 0.782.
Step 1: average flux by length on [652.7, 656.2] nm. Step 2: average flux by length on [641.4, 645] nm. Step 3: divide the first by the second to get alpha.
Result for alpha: 1.2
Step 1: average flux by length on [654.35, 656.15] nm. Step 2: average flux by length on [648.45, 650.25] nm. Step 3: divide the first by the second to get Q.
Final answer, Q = 1.27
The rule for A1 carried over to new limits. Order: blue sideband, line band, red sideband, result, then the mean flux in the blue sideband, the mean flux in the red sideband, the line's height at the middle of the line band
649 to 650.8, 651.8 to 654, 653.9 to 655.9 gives 0.20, 0.717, 0.825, 0.782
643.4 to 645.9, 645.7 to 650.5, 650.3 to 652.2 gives -0.31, 0.647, 0.741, 0.696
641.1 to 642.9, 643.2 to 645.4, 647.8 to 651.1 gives 0.28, 0.773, 0.731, 0.76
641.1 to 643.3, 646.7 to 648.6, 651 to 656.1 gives 0.08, 0.77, 0.8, 0.784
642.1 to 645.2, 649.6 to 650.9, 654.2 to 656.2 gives 0.15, 0.692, 0.951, 0.84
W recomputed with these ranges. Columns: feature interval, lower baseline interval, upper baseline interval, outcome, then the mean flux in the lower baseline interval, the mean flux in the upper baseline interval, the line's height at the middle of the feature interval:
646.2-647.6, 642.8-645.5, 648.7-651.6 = -0.08 mag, 0.673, 0.748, 0.707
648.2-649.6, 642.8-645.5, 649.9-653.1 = -0.05 mag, 0.673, 0.725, 0.707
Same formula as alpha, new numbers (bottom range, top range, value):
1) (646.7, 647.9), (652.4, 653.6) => 0.92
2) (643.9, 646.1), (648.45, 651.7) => 1.16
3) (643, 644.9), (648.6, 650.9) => 1.11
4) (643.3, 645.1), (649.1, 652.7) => 1.09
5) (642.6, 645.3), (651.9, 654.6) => 1.08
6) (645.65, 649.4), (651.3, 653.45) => 0.97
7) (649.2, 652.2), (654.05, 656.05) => 1.21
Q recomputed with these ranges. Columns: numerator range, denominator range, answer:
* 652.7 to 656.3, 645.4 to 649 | 1.19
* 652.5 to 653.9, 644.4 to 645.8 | 1.09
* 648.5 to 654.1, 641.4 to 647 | 1.03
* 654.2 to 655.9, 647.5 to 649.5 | 1.15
